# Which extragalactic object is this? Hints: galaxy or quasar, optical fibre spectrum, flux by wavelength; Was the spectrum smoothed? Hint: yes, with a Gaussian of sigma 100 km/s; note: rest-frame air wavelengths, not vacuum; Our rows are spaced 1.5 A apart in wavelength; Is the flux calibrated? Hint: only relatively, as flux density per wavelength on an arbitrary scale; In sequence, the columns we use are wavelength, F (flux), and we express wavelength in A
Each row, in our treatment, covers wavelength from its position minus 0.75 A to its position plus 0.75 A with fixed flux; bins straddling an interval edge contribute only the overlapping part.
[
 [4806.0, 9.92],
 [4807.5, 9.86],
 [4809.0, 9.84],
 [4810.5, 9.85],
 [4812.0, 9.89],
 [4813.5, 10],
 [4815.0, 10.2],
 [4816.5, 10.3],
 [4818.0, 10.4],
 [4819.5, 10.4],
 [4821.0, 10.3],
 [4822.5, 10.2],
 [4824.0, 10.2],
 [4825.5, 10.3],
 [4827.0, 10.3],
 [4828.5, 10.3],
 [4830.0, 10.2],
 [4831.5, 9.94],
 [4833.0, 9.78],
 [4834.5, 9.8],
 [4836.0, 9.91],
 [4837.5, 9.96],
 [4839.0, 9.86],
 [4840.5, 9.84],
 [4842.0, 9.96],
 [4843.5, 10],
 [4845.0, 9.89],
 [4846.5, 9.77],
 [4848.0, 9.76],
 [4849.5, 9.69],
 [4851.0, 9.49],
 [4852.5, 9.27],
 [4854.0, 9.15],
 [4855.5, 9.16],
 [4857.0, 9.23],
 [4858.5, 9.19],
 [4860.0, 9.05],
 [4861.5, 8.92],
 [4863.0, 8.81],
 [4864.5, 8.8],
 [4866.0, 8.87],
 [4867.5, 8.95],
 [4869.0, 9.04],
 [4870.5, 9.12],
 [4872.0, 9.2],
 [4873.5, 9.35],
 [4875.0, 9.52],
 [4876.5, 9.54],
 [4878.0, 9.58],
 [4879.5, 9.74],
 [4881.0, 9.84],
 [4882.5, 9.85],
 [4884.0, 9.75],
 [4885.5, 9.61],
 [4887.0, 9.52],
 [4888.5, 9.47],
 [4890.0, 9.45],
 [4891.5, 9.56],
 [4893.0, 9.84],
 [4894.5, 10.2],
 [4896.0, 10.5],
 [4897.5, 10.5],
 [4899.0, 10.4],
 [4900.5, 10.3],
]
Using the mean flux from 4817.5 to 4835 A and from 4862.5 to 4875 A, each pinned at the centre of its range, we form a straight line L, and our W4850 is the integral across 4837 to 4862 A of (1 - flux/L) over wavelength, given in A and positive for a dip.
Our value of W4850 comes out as 0.1 A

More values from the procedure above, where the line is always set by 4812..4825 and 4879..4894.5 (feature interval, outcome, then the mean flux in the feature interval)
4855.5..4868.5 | 1.18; 8.99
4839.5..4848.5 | 0.14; 9.87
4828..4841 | 0.20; 9.95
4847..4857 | 0.55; 9.41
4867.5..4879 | 0.56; 9.32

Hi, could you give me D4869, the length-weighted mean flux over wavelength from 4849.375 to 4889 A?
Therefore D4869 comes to 9.32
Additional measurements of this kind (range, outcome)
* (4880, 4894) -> 9.67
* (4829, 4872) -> 9.48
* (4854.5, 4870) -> 9.01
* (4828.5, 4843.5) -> 9.94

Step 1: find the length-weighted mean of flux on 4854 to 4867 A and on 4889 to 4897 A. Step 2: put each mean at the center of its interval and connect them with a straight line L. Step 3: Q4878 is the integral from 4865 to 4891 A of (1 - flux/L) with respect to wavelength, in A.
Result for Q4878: 0.19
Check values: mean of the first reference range 9.01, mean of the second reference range 9.91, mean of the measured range 9.43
